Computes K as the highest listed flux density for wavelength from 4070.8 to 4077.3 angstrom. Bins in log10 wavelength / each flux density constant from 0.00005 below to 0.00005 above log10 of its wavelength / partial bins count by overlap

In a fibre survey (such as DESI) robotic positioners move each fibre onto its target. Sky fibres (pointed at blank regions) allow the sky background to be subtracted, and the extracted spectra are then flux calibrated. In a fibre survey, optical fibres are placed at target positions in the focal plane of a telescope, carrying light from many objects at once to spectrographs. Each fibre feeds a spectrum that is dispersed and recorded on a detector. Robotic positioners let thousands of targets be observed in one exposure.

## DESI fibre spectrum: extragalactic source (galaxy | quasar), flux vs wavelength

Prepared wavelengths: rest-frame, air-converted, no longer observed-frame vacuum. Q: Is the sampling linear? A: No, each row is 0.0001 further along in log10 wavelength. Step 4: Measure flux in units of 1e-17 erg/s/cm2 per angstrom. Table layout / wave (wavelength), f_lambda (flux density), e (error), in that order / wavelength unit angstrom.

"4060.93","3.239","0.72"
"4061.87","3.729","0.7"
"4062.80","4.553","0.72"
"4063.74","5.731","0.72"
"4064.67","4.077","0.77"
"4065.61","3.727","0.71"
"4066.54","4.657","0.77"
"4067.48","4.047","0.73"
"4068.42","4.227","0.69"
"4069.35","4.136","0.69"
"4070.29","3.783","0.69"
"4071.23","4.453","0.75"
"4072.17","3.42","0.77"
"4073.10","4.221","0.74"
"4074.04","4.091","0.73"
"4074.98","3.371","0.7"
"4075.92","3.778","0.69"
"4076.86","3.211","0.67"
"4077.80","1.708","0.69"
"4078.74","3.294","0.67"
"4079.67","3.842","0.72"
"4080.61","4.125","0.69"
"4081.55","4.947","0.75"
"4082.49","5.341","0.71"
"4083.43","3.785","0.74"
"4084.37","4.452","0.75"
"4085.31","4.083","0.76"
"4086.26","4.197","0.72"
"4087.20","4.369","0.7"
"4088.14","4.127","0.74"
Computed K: 4.453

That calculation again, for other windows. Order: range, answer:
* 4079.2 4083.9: 5.341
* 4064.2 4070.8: 4.657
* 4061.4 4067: 5.731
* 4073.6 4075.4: 4.091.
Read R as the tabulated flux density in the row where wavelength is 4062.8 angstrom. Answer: 4.553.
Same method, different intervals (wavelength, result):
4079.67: 3.842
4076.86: 3.211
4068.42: 4.227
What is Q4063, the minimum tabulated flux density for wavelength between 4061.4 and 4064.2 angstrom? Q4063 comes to 3.729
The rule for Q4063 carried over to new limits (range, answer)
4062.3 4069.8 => 3.727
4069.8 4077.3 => 3.211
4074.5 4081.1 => 1.708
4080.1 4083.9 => 3.785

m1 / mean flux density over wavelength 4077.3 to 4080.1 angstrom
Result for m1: 2.95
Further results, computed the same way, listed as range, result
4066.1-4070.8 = 4.16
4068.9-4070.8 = 3.96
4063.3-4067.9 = 4.45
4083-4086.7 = 4.12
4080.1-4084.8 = 4.52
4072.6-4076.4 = 3.86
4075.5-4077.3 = 3.49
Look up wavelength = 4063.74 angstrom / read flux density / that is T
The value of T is 5.731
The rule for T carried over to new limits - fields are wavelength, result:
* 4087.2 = 4.369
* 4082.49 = 5.341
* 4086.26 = 4.197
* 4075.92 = 3.778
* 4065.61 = 3.727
